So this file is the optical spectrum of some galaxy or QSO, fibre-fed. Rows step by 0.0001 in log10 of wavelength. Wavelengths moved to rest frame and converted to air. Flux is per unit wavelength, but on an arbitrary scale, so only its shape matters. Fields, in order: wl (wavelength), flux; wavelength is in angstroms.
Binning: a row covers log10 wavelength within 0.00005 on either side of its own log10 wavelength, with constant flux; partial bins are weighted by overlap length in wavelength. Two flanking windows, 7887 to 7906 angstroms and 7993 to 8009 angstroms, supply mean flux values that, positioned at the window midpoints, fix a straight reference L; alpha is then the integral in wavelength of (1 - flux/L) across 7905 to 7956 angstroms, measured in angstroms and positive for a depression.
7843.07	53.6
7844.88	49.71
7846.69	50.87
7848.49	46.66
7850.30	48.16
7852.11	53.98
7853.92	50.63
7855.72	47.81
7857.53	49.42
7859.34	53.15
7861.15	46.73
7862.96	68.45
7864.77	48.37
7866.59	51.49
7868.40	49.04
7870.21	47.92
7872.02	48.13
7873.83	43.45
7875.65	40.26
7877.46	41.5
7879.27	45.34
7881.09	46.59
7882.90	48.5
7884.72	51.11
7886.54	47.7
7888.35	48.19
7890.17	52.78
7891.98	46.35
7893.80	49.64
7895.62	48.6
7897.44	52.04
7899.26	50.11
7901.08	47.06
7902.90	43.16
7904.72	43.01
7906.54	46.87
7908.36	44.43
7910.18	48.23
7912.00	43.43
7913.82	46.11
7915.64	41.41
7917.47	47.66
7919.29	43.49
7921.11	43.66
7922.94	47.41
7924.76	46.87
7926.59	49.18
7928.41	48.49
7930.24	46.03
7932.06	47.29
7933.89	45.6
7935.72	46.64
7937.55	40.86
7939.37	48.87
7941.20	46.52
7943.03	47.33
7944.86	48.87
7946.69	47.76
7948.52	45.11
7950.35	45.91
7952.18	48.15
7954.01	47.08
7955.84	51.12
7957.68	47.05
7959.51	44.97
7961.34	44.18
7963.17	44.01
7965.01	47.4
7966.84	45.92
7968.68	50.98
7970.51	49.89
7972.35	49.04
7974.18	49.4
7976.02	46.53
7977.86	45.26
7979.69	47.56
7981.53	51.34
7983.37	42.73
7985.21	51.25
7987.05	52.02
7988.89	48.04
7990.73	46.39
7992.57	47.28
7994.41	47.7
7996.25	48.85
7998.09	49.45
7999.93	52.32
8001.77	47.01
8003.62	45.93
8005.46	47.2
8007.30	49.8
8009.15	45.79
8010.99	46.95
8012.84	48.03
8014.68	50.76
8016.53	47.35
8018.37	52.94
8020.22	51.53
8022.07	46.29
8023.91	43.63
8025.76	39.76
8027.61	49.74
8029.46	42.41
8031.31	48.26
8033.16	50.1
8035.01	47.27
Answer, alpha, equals 1.9 angstroms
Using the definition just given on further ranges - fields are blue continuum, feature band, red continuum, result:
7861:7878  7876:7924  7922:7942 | 1.1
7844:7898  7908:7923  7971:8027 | 1.1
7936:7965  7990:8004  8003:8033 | -0.3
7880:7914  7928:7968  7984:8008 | 1.3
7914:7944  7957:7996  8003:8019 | -0.2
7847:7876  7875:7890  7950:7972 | 0.8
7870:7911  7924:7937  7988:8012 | 0.1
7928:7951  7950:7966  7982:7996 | 0.1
